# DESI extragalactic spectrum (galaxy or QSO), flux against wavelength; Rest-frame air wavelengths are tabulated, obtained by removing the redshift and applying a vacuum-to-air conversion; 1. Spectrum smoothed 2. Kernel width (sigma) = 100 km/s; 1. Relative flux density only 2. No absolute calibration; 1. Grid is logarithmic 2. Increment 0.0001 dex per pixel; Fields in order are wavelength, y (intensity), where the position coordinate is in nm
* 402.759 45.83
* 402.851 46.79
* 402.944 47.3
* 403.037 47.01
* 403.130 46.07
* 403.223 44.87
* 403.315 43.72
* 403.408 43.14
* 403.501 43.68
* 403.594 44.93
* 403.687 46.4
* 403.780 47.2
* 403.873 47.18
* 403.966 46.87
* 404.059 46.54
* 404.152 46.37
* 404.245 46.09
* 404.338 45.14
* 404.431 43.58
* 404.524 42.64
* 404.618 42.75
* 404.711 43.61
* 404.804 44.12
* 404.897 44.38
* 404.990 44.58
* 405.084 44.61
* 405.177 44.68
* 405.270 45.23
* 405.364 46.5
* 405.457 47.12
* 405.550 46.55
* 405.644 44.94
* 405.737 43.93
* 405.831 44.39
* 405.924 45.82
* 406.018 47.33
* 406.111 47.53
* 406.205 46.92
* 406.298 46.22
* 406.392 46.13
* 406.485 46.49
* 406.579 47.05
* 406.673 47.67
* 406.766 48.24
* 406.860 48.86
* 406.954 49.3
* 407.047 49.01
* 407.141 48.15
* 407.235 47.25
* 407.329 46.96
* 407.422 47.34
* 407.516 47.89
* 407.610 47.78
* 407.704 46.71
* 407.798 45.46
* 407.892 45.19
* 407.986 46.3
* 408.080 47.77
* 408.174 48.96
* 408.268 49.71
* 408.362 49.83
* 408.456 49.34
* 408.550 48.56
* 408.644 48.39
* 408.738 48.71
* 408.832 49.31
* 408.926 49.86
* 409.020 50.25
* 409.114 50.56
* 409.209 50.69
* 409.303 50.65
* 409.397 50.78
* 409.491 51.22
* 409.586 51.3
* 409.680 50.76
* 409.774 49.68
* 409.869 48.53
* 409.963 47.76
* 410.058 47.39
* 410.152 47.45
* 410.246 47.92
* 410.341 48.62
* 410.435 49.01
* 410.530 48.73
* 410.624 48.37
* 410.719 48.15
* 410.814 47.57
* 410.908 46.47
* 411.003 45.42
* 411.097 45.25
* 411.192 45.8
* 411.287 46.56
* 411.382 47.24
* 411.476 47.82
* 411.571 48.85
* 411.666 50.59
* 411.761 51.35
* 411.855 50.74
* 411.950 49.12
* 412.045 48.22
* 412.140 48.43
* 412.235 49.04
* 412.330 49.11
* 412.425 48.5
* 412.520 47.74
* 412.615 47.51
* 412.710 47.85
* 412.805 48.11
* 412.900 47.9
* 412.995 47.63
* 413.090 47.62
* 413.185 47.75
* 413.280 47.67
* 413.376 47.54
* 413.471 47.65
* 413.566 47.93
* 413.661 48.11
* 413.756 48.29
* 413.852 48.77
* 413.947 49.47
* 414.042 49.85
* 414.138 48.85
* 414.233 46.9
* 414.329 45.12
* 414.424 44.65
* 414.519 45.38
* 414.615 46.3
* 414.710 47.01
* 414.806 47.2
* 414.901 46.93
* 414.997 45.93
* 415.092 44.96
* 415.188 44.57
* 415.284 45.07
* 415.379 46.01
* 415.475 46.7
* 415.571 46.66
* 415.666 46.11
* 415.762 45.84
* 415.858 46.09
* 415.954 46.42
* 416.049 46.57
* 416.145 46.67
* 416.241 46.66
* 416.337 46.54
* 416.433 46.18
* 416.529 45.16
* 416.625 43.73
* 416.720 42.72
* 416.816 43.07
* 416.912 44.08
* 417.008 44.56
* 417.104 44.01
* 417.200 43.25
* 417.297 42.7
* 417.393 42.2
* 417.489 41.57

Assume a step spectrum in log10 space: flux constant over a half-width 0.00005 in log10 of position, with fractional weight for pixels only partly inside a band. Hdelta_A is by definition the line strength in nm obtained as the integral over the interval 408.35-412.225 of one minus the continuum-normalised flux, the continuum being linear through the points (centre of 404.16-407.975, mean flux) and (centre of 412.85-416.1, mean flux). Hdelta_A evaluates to -0.19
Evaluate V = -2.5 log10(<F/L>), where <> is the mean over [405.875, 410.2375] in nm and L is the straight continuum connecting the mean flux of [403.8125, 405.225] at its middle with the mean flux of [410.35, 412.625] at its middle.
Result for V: -0.04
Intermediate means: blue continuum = 44.9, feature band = 48.3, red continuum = 48.2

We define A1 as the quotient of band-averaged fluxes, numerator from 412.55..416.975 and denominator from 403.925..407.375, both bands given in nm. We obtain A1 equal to 1.0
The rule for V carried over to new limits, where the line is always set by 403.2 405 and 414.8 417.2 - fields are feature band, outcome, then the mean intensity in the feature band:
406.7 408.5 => -0.07 mag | 47.9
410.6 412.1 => -0.06 mag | 48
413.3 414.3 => -0.07 mag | 48.2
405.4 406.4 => -0.03 mag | 46.1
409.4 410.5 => -0.09 mag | 49.1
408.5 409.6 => -0.11 mag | 50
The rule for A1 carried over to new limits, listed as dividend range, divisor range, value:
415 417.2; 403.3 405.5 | 1.01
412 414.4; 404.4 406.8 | 1.06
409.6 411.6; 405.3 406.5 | 1.04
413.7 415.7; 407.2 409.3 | 0.97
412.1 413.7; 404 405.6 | 1.07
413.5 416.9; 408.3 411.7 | 0.95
